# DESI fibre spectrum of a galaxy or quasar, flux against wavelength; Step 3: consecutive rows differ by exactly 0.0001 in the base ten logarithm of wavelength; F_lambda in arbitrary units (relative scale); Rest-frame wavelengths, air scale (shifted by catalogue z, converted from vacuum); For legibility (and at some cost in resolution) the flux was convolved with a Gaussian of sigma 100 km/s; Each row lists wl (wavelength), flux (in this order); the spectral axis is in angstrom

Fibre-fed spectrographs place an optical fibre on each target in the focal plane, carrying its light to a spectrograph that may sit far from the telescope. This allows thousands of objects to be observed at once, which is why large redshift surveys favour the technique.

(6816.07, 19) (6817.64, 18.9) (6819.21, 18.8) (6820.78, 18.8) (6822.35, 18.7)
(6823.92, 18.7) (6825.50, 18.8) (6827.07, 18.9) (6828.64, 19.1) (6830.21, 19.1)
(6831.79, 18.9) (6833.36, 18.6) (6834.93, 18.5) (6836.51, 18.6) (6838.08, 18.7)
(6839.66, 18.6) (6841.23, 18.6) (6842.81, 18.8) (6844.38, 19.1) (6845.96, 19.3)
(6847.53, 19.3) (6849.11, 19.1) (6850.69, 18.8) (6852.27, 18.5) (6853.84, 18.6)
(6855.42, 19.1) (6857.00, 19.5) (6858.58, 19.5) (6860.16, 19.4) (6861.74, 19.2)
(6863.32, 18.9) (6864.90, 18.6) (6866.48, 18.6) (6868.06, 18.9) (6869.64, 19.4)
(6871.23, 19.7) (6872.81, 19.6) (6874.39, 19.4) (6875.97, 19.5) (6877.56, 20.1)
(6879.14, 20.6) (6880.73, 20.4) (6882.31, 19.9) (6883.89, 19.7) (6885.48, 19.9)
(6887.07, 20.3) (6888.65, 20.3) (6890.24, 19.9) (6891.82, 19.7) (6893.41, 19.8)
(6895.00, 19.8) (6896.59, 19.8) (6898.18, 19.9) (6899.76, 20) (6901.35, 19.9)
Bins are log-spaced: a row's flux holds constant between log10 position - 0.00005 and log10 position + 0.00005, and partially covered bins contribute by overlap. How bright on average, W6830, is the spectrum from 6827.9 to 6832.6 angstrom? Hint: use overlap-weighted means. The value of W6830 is 19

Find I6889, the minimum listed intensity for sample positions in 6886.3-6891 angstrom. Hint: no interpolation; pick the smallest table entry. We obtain 19.9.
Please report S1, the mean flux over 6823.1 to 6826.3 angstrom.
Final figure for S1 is 18.7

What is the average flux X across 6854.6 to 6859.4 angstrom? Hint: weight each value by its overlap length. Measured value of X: 19.3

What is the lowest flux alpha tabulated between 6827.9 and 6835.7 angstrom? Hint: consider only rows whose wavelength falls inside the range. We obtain 18.5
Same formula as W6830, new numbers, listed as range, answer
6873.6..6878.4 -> 19.7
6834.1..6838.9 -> 18.6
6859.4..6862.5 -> 19.3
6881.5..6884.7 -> 19.8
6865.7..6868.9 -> 18.8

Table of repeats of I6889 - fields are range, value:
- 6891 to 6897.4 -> 19.7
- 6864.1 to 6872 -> 18.6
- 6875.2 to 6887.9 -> 19.5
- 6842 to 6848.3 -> 18.8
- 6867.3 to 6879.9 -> 18.9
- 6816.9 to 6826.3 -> 18.7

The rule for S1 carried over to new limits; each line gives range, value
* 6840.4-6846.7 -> 19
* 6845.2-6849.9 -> 19.2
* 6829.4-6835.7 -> 18.8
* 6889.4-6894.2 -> 19.8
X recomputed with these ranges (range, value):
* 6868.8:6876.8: 19.5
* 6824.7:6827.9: 18.8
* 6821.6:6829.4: 18.8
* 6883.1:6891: 20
